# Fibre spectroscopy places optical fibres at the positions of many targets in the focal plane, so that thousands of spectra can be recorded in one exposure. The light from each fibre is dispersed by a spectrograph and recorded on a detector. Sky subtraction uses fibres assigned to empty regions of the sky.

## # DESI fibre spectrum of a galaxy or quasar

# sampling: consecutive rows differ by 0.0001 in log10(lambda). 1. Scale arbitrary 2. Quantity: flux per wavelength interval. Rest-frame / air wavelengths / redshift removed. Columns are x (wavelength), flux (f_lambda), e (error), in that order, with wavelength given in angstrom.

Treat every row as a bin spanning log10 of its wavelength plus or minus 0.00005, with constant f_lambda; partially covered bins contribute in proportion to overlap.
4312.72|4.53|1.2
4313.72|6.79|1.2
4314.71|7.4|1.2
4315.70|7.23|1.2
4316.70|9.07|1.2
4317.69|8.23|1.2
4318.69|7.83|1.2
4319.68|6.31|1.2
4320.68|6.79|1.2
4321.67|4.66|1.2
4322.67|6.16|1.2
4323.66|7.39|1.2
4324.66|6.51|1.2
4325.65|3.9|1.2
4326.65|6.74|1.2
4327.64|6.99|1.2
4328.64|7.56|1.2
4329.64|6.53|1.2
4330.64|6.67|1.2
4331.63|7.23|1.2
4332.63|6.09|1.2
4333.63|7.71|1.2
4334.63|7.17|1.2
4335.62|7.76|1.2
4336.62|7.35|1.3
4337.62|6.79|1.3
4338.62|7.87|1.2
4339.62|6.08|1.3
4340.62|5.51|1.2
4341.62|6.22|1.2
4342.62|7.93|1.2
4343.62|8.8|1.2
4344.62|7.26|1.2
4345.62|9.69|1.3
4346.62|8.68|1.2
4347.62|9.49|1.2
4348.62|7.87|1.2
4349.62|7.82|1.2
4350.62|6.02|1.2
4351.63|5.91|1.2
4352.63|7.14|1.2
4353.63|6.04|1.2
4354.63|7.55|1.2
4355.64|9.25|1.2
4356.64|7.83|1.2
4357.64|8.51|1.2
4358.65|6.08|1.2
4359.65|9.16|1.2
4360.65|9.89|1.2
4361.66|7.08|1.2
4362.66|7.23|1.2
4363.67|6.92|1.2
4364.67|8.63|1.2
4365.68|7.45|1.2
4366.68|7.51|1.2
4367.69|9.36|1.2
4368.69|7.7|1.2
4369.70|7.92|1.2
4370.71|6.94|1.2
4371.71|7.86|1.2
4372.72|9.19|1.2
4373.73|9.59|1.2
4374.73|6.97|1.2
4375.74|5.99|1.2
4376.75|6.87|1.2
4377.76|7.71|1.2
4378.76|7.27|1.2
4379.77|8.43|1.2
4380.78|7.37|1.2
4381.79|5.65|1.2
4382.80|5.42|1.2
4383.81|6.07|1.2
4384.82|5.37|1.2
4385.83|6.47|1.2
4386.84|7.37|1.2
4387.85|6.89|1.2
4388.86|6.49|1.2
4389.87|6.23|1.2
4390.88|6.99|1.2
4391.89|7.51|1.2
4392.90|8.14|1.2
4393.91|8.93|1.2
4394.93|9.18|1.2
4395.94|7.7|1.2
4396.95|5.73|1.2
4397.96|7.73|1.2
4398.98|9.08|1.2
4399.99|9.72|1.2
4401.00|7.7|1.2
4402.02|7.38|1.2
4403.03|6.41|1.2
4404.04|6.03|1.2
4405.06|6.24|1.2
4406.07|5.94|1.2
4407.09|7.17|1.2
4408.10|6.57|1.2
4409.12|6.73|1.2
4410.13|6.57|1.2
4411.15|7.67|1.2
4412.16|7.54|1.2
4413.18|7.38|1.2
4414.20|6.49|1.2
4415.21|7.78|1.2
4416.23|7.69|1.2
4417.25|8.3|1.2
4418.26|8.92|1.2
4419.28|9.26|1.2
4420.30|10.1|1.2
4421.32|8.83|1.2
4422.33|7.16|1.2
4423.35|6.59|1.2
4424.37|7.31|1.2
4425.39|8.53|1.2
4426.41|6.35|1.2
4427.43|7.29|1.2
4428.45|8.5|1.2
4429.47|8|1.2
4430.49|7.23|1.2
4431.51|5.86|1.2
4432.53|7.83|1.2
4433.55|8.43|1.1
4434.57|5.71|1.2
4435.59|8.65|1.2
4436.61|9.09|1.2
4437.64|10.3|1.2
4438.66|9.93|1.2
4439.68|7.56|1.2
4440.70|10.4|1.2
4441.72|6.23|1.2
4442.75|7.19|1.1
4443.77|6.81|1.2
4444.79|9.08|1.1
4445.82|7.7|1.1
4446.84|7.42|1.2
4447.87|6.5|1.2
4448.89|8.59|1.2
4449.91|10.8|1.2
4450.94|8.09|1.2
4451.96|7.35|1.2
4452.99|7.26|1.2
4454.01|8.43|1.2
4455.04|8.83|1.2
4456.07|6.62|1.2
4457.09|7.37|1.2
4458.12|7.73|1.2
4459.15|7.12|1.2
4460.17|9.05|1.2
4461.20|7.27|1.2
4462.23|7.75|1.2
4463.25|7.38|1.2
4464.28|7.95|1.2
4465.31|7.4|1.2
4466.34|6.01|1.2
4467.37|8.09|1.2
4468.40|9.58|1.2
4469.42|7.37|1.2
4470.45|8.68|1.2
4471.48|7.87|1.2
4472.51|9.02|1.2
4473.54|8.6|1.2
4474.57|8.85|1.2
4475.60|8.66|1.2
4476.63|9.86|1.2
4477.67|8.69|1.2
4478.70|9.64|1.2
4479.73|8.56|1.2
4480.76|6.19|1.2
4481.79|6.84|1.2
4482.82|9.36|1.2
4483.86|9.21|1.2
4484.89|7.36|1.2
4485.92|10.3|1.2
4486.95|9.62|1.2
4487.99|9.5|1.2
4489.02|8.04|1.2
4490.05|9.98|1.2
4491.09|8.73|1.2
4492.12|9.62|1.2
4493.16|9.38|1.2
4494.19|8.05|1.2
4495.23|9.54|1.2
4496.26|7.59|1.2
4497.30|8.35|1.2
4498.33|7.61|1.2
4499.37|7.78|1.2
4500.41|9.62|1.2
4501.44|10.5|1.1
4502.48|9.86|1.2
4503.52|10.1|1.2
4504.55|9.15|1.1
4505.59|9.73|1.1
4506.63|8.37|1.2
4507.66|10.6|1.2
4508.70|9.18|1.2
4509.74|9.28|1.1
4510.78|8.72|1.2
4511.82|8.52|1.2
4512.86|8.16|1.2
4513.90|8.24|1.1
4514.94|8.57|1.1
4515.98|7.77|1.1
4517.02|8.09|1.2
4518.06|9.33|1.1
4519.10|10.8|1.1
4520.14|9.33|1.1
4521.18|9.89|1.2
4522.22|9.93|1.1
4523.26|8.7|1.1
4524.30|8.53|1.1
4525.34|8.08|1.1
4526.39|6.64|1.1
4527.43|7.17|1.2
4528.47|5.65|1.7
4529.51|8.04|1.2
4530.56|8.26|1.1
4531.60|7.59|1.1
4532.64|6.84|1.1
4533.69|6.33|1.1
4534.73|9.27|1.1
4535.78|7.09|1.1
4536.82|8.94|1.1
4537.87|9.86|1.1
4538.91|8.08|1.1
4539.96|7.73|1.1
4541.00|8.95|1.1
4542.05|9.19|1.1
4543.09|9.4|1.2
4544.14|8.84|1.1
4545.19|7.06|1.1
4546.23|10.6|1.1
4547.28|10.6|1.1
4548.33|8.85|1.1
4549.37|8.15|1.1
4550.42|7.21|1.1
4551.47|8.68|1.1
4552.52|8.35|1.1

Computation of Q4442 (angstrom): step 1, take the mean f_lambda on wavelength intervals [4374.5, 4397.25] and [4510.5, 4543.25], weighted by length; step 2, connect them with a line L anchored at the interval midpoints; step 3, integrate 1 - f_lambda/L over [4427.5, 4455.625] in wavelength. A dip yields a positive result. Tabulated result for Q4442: -1.92 angstrom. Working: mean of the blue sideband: 7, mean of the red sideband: 8.35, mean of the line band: 8.05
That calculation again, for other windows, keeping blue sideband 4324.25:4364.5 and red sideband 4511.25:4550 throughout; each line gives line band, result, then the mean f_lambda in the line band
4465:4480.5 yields -0.62 angstrom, 8.44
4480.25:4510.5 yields -2.56 angstrom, 8.95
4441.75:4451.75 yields 0.05 angstrom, 7.91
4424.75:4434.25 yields 0.40 angstrom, 7.52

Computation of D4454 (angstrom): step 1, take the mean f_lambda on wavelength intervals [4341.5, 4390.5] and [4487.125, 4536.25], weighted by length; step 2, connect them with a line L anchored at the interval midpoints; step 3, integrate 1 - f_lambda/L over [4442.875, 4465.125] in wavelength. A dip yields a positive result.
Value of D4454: 0.94 angstrom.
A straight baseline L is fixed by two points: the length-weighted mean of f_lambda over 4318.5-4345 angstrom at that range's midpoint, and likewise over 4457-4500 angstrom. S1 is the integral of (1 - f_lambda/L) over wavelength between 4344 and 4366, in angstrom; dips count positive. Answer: -2.4 angstrom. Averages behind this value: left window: 6.8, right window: 8.38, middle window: 7.8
